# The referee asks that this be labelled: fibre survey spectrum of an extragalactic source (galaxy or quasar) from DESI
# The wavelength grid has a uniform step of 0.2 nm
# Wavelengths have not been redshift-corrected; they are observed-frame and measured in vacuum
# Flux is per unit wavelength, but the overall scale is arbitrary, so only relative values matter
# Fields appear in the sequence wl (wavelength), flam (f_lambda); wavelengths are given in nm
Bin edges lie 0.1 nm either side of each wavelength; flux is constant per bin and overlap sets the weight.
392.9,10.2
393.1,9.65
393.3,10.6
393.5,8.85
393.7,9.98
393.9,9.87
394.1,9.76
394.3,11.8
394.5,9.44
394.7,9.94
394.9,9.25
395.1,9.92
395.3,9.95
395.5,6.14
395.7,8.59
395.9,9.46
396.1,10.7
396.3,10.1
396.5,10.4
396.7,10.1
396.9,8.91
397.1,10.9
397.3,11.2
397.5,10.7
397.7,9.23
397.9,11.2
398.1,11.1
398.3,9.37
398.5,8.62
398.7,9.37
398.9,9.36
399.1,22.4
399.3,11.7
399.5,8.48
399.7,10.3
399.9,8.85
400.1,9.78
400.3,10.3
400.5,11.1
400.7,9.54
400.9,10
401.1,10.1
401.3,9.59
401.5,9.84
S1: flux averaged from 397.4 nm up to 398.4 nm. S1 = 10.3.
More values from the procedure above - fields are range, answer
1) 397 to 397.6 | 10.9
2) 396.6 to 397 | 9.5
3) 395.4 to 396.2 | 8.72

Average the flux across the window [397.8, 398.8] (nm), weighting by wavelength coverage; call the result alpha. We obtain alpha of 9.93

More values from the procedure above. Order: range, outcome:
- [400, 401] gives 10.1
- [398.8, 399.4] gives 14.5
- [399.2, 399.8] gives 10.2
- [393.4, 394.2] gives 9.62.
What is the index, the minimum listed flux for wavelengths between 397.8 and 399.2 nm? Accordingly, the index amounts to 8.62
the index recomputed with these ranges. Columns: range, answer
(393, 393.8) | 8.85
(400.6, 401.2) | 9.54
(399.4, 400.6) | 8.48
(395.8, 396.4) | 9.46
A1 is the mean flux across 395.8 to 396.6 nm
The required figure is 10.2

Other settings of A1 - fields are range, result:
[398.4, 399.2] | 12.4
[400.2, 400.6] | 10.7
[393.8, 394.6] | 10.2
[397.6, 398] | 10.2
